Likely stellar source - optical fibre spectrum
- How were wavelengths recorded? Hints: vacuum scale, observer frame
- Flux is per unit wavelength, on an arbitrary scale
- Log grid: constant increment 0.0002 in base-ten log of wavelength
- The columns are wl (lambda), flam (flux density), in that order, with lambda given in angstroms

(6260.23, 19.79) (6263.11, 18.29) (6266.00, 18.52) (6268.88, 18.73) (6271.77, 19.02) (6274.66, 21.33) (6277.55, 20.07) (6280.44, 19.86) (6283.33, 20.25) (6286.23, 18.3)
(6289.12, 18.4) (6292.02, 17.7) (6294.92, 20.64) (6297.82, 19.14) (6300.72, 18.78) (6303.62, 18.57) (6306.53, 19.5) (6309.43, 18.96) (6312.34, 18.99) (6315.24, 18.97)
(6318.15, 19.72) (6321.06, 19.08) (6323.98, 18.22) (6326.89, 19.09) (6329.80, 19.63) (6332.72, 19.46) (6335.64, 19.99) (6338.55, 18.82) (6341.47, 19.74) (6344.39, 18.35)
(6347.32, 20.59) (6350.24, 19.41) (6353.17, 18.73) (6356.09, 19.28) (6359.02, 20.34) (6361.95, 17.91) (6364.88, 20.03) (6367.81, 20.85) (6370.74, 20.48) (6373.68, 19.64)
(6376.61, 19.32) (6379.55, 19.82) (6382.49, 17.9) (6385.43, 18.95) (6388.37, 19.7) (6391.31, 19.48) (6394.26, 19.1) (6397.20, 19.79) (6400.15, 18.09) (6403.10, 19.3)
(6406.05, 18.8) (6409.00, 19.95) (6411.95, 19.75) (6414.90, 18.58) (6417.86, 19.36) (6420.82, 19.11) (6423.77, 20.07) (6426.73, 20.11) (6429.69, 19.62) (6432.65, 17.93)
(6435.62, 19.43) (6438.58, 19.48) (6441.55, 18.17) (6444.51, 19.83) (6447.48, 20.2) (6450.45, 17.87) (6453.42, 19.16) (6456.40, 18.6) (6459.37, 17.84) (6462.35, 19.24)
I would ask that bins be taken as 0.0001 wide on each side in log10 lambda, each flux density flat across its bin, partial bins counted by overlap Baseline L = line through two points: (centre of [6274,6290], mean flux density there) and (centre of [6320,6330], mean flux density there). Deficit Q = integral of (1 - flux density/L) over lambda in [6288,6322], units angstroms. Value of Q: 0.4 angstroms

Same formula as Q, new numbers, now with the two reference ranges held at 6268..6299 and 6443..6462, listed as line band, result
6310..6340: 0.2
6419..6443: -0.3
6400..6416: -0.1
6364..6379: -0.7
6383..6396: -0.1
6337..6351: -0.1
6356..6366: -0.1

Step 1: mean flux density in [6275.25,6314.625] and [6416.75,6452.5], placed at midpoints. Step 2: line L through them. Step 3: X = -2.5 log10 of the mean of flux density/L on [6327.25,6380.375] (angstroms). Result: -0.02 mag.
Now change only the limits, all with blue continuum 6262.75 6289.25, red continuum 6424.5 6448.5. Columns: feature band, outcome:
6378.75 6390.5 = 0.02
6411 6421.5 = 0.01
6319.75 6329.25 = 0.03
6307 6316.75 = 0.02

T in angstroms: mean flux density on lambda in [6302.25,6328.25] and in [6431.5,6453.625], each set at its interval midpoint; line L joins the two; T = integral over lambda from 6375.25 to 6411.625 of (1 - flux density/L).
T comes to -0.4 angstroms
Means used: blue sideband 19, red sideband 19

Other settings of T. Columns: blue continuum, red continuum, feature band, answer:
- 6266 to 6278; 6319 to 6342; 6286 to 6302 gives 0.5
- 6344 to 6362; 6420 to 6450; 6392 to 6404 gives 0.2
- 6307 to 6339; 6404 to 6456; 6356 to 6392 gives -0.6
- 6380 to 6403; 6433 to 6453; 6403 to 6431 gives -0.6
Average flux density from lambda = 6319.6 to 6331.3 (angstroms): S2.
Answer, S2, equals 19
